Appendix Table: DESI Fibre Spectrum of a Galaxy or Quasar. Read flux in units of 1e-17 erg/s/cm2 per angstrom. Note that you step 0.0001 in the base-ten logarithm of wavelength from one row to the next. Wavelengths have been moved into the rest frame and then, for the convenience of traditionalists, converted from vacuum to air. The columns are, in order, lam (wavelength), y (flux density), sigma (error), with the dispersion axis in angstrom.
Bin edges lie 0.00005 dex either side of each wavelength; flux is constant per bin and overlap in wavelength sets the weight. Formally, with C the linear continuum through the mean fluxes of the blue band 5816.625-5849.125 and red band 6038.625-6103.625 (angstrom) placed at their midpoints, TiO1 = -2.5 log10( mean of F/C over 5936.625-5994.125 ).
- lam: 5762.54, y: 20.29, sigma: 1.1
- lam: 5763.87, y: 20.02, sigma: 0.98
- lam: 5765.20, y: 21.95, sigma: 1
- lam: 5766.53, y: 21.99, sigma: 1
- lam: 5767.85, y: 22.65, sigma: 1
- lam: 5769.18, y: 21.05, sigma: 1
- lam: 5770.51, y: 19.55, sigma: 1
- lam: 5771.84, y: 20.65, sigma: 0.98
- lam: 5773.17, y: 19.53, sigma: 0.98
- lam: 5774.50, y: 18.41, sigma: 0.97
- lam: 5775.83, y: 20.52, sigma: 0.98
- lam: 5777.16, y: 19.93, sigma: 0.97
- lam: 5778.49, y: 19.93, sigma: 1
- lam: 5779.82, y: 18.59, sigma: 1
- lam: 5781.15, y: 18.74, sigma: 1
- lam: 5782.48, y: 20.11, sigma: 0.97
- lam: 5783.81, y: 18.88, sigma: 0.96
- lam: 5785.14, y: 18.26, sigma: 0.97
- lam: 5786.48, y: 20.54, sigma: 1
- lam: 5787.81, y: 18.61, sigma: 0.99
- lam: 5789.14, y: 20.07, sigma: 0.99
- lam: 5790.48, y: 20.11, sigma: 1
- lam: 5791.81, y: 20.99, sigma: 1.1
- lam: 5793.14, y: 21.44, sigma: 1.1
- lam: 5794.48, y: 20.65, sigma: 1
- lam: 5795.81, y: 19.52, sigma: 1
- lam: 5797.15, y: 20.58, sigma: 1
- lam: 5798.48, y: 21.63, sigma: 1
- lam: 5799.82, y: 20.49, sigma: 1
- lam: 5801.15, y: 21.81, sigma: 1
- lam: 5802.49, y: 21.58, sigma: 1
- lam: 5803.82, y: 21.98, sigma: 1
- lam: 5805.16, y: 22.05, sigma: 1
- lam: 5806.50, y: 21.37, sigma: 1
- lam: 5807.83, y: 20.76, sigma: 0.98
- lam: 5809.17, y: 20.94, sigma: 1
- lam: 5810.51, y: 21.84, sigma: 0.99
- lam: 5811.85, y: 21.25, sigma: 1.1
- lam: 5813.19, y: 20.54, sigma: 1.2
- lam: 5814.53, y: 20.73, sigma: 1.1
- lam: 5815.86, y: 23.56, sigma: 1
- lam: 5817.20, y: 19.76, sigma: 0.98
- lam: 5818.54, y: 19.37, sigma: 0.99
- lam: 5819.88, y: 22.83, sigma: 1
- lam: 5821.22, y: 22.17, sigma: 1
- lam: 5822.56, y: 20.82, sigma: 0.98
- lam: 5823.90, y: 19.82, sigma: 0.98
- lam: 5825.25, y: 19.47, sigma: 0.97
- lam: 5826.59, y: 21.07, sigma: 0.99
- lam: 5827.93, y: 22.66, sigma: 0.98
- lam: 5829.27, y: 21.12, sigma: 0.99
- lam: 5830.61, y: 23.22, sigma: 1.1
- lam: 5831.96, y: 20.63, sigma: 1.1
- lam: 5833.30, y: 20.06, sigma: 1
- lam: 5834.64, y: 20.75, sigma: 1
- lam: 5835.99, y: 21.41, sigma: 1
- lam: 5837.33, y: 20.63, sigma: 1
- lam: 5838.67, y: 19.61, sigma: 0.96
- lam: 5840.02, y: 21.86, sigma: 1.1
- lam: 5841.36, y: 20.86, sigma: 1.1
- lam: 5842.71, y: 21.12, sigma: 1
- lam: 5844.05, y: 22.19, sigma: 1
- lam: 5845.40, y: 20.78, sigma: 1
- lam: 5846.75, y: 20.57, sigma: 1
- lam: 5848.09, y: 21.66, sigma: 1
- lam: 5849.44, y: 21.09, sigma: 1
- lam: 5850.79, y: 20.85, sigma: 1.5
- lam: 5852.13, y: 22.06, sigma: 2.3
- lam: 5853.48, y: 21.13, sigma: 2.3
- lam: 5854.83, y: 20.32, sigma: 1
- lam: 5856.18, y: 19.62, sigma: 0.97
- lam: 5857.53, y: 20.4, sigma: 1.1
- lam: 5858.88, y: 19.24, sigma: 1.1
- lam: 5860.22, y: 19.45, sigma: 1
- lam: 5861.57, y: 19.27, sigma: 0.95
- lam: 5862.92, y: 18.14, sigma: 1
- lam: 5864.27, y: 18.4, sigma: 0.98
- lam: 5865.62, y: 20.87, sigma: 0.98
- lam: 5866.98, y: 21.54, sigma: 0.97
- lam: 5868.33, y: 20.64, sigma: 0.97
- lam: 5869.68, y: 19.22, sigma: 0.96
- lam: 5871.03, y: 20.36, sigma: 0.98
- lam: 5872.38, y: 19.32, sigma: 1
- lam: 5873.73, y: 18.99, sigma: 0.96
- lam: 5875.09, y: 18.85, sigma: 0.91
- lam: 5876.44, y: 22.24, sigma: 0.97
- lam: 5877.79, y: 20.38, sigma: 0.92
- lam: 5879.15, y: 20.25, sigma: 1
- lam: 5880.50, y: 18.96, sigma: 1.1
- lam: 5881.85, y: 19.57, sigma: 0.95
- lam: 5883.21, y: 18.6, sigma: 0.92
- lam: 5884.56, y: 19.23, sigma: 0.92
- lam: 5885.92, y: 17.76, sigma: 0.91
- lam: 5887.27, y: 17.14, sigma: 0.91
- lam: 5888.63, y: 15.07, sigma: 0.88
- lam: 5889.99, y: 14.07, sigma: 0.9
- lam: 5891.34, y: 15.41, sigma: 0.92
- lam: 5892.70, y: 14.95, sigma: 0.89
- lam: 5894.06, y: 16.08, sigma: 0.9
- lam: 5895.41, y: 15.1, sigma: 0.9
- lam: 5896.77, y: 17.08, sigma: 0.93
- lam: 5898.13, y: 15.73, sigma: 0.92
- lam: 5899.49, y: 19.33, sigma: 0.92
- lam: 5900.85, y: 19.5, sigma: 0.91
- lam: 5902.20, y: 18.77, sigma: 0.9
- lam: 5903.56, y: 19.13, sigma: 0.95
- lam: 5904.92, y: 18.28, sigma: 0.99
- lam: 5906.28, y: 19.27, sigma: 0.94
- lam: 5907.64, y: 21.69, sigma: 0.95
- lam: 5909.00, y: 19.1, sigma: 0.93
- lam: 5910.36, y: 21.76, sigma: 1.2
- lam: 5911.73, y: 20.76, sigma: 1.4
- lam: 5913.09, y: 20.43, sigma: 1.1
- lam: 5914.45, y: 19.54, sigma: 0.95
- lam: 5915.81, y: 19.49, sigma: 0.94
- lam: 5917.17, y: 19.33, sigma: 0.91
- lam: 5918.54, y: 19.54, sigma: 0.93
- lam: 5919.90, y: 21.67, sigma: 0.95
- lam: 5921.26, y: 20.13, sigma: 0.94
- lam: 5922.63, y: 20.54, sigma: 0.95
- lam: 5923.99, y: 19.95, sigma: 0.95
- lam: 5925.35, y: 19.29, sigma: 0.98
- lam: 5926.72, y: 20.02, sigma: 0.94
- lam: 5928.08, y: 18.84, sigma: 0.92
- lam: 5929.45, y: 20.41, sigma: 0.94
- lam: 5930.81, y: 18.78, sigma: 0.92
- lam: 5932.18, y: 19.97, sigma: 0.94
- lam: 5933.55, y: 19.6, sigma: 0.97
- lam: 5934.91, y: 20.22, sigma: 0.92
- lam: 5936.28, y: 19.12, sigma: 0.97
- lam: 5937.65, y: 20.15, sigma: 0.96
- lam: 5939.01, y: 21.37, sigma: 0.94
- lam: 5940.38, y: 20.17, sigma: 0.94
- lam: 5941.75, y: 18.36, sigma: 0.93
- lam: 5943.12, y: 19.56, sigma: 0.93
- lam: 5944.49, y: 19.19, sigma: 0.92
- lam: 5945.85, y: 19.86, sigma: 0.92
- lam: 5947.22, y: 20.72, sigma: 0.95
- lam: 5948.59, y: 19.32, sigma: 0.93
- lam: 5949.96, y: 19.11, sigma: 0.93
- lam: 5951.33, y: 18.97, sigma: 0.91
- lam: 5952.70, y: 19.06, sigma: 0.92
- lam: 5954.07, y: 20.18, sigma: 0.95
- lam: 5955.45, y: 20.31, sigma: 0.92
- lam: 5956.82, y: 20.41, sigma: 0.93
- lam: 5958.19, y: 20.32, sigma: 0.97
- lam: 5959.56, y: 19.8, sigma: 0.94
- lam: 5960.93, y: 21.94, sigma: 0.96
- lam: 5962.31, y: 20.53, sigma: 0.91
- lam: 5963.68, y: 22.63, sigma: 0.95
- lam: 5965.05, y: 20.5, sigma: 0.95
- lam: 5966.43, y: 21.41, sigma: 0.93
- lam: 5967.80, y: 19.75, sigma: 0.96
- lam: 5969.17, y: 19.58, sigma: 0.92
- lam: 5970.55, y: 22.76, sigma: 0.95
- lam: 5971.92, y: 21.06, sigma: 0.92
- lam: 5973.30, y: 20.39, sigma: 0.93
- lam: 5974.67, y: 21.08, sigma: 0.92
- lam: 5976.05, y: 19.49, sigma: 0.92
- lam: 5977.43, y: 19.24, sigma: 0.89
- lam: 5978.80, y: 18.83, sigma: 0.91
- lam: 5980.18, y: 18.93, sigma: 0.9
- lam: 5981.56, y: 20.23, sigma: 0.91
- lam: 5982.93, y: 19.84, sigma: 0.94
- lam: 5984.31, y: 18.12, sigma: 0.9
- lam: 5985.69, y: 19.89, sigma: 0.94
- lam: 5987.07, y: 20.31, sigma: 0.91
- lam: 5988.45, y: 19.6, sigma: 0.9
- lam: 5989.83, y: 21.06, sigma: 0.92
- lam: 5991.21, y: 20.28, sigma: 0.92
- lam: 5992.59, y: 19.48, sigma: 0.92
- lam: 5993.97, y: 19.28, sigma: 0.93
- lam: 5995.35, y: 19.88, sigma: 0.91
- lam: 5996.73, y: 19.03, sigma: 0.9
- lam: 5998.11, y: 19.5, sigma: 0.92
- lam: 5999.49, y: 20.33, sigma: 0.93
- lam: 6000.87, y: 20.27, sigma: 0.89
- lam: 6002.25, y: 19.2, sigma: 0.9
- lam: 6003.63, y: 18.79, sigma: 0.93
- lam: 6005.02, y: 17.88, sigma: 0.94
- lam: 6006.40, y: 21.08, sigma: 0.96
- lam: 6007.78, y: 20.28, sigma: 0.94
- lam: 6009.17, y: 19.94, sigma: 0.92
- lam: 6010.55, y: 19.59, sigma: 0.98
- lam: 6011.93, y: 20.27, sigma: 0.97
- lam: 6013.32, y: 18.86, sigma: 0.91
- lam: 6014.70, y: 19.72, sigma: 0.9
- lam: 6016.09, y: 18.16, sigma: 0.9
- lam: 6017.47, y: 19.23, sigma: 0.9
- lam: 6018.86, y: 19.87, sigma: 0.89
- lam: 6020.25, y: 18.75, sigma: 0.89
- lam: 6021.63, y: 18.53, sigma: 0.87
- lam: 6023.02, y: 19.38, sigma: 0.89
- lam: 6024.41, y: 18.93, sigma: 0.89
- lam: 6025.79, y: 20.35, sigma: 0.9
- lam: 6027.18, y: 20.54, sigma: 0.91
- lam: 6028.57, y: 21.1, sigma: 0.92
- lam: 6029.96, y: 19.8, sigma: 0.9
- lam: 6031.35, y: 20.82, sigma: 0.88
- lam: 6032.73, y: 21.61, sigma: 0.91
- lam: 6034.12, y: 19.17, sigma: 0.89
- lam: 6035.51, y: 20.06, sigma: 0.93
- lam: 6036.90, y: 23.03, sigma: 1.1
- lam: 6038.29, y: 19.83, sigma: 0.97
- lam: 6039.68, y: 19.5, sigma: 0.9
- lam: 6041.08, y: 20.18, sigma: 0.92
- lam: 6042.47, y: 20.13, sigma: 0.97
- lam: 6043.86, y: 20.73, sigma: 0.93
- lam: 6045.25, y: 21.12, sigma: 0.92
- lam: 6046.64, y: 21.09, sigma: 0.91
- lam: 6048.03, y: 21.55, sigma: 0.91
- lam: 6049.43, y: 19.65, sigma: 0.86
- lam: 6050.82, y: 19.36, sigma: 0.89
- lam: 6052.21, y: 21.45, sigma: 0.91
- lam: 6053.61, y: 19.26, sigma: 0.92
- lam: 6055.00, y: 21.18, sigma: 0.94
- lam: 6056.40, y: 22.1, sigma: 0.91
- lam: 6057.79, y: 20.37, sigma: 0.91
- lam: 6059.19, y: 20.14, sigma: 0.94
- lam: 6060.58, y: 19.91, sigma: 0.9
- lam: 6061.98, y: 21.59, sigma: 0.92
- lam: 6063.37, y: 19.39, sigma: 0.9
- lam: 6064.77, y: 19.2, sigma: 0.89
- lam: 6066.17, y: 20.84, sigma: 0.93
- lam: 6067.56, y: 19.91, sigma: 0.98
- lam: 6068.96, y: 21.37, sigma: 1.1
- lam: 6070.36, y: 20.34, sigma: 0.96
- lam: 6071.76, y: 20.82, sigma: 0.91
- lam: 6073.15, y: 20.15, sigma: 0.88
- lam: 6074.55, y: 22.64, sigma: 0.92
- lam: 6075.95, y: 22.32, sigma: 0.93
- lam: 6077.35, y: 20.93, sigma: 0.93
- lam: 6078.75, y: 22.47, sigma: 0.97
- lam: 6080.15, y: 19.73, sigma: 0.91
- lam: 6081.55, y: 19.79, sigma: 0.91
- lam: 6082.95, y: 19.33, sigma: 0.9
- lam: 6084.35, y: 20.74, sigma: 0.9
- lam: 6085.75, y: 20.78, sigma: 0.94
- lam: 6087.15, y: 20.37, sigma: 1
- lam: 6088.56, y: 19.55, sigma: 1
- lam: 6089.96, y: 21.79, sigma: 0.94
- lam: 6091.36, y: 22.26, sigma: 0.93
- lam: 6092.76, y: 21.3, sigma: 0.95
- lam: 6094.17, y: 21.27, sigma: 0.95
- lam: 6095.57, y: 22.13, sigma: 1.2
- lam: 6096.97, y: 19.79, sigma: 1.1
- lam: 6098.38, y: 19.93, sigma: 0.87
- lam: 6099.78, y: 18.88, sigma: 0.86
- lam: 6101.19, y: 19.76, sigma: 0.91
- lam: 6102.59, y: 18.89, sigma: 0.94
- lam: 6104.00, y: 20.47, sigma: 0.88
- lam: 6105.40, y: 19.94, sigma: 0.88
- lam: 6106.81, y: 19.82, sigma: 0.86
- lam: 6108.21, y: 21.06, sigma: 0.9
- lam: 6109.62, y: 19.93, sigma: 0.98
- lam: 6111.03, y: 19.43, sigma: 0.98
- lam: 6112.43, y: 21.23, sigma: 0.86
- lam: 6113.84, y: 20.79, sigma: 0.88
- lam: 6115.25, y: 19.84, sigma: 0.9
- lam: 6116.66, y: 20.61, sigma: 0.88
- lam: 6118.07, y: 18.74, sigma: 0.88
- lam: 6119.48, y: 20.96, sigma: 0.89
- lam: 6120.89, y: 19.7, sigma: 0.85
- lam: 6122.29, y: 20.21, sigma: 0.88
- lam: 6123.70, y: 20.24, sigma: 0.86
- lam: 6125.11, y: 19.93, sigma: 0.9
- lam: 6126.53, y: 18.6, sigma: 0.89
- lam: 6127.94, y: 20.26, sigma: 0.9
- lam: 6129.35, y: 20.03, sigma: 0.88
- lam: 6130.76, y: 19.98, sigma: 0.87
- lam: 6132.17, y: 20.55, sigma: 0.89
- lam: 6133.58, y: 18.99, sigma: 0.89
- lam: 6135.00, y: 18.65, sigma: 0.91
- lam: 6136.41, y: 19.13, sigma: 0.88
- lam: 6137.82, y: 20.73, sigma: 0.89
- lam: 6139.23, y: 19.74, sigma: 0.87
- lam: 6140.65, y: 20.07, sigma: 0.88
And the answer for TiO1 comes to 0.04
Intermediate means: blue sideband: 21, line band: 20.1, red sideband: 20.6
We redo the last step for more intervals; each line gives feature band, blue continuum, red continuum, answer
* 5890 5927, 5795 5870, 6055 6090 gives 0.105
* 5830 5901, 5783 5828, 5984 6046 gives 0.059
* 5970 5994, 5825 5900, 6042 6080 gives 0.015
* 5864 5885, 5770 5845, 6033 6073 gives 0.040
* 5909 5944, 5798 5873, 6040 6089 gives 0.043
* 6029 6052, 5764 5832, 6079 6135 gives -0.011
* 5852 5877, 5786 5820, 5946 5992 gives 0.038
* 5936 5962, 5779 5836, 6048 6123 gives 0.037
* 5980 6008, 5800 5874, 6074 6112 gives 0.052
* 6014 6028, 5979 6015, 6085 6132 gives 0.024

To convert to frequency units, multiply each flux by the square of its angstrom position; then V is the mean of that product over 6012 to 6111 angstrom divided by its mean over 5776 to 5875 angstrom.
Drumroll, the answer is 1.1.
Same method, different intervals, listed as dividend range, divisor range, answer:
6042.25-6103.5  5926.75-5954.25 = 1.10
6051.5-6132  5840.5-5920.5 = 1.13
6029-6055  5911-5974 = 1.05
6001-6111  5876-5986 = 1.09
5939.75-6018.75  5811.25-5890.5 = 1.03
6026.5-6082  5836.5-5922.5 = 1.13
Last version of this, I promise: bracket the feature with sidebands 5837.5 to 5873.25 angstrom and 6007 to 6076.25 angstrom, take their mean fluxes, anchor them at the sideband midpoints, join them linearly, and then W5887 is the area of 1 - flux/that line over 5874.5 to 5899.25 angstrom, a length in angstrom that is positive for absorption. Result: 3.4 angstrom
